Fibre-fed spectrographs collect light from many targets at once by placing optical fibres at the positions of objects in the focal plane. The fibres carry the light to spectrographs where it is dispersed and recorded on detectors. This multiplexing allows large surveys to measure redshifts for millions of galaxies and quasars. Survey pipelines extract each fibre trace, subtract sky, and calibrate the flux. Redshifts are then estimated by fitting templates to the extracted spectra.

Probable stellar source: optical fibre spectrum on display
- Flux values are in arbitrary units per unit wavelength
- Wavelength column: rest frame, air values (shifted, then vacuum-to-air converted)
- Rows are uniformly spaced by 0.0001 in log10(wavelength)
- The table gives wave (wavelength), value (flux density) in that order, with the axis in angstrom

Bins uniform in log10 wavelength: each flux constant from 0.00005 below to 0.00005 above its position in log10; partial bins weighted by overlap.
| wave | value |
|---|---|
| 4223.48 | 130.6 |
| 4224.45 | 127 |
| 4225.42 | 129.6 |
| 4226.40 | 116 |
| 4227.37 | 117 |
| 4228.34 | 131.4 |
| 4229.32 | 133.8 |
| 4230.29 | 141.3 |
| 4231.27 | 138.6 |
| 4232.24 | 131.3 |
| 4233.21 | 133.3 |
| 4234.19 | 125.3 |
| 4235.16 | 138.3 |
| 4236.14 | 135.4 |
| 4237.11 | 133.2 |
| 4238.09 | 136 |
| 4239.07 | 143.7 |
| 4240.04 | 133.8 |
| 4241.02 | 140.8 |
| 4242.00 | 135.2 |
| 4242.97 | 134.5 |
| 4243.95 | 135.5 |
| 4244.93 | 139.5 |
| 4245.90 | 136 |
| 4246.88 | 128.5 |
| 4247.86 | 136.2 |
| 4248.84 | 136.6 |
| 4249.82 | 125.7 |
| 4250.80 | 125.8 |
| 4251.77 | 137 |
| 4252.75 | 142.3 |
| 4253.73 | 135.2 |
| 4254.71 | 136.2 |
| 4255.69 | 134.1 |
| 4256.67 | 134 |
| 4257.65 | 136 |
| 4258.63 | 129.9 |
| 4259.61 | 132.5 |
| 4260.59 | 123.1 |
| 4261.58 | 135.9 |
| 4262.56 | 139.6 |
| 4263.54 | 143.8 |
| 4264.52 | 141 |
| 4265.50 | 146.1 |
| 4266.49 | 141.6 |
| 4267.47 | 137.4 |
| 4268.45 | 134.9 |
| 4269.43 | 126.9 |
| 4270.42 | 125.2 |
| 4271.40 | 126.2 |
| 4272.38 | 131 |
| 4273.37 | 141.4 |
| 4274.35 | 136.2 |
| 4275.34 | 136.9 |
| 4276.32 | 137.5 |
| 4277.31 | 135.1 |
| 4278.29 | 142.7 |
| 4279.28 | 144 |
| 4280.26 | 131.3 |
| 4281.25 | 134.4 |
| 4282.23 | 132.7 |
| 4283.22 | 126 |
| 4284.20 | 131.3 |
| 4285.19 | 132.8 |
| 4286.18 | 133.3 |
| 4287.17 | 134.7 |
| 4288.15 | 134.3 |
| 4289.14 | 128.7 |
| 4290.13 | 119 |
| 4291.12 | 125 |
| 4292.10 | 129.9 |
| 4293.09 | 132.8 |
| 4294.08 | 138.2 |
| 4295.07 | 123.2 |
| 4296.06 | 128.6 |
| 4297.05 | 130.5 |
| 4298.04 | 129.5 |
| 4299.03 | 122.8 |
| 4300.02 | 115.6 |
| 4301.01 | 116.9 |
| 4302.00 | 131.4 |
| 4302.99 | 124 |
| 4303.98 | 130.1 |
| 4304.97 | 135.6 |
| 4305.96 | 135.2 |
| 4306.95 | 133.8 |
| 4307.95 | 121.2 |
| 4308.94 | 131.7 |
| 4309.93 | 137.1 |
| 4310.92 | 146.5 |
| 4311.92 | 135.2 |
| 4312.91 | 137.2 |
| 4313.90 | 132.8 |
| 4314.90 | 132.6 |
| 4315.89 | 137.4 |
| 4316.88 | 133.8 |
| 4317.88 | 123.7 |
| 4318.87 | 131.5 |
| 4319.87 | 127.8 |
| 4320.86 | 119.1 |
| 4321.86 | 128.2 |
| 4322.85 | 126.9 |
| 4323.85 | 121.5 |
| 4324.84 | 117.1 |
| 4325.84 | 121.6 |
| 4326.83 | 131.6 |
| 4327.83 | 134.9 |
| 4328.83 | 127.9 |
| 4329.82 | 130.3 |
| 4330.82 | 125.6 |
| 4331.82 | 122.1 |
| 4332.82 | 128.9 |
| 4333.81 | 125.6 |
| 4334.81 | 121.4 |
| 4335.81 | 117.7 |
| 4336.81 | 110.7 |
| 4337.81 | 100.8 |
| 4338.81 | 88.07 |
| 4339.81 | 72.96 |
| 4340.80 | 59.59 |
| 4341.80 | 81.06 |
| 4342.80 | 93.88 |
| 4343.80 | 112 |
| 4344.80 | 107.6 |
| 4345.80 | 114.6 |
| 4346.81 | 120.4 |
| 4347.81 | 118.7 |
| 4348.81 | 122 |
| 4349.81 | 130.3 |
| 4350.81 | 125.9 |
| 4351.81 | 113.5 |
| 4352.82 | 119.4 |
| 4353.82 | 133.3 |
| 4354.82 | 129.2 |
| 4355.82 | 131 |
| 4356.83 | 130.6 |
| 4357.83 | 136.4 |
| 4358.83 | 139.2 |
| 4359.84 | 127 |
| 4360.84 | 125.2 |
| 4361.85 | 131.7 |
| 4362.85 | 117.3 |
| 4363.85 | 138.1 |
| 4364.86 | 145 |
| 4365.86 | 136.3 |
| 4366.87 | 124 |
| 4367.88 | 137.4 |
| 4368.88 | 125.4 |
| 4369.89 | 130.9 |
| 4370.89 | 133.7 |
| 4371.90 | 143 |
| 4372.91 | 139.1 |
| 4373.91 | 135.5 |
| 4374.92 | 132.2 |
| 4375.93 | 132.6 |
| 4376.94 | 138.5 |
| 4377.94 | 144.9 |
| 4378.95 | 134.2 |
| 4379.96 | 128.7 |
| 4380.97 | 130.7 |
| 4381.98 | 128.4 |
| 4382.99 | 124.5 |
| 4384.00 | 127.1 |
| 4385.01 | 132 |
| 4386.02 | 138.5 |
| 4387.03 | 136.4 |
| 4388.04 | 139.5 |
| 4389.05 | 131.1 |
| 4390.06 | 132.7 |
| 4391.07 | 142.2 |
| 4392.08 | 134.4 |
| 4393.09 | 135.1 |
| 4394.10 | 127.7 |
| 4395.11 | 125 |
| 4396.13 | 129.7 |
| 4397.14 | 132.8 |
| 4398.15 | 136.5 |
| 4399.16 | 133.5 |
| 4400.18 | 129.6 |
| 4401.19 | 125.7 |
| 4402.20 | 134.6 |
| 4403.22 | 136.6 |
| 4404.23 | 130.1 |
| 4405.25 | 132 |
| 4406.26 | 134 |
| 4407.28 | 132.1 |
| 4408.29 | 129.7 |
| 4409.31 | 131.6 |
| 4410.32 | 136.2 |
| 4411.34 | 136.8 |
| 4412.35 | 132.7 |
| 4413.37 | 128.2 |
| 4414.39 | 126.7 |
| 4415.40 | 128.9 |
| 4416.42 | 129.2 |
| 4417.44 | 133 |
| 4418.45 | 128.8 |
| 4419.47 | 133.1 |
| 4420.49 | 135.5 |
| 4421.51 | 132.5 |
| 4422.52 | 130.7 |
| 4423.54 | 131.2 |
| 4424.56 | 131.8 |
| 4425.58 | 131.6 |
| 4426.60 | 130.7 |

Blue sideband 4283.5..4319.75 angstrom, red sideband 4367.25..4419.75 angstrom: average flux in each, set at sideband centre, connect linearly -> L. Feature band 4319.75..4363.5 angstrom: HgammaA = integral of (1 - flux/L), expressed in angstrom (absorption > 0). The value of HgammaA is 4.3 angstrom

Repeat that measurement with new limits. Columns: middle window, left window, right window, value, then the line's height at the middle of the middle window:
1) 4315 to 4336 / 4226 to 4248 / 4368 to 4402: 1.06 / 133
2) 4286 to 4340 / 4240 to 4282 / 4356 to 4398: 3.21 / 134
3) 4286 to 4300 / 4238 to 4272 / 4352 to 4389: 0.57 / 134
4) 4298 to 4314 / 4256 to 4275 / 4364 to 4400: 0.48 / 134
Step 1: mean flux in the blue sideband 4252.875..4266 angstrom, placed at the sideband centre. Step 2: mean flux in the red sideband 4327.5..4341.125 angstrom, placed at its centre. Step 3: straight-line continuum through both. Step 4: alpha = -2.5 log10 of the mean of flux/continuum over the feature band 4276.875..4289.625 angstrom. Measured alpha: -0.05 mag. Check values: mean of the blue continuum 136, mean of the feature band 134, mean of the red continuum 112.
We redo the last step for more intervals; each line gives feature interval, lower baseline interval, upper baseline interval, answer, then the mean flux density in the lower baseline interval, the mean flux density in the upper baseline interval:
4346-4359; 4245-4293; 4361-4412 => 0.06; 134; 133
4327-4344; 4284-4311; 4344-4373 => 0.18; 129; 128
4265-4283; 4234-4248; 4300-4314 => -0.02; 136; 131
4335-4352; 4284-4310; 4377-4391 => 0.24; 129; 133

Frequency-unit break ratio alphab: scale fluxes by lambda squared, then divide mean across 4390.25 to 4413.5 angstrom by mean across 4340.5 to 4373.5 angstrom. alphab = 1.09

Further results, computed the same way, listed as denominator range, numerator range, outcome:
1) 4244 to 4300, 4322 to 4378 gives 0.96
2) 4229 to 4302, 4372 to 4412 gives 1.06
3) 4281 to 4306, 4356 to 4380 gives 1.07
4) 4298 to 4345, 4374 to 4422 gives 1.13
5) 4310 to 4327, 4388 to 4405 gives 1.06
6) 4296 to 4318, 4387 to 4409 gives 1.06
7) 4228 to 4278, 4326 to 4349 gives 0.86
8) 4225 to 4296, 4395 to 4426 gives 1.06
